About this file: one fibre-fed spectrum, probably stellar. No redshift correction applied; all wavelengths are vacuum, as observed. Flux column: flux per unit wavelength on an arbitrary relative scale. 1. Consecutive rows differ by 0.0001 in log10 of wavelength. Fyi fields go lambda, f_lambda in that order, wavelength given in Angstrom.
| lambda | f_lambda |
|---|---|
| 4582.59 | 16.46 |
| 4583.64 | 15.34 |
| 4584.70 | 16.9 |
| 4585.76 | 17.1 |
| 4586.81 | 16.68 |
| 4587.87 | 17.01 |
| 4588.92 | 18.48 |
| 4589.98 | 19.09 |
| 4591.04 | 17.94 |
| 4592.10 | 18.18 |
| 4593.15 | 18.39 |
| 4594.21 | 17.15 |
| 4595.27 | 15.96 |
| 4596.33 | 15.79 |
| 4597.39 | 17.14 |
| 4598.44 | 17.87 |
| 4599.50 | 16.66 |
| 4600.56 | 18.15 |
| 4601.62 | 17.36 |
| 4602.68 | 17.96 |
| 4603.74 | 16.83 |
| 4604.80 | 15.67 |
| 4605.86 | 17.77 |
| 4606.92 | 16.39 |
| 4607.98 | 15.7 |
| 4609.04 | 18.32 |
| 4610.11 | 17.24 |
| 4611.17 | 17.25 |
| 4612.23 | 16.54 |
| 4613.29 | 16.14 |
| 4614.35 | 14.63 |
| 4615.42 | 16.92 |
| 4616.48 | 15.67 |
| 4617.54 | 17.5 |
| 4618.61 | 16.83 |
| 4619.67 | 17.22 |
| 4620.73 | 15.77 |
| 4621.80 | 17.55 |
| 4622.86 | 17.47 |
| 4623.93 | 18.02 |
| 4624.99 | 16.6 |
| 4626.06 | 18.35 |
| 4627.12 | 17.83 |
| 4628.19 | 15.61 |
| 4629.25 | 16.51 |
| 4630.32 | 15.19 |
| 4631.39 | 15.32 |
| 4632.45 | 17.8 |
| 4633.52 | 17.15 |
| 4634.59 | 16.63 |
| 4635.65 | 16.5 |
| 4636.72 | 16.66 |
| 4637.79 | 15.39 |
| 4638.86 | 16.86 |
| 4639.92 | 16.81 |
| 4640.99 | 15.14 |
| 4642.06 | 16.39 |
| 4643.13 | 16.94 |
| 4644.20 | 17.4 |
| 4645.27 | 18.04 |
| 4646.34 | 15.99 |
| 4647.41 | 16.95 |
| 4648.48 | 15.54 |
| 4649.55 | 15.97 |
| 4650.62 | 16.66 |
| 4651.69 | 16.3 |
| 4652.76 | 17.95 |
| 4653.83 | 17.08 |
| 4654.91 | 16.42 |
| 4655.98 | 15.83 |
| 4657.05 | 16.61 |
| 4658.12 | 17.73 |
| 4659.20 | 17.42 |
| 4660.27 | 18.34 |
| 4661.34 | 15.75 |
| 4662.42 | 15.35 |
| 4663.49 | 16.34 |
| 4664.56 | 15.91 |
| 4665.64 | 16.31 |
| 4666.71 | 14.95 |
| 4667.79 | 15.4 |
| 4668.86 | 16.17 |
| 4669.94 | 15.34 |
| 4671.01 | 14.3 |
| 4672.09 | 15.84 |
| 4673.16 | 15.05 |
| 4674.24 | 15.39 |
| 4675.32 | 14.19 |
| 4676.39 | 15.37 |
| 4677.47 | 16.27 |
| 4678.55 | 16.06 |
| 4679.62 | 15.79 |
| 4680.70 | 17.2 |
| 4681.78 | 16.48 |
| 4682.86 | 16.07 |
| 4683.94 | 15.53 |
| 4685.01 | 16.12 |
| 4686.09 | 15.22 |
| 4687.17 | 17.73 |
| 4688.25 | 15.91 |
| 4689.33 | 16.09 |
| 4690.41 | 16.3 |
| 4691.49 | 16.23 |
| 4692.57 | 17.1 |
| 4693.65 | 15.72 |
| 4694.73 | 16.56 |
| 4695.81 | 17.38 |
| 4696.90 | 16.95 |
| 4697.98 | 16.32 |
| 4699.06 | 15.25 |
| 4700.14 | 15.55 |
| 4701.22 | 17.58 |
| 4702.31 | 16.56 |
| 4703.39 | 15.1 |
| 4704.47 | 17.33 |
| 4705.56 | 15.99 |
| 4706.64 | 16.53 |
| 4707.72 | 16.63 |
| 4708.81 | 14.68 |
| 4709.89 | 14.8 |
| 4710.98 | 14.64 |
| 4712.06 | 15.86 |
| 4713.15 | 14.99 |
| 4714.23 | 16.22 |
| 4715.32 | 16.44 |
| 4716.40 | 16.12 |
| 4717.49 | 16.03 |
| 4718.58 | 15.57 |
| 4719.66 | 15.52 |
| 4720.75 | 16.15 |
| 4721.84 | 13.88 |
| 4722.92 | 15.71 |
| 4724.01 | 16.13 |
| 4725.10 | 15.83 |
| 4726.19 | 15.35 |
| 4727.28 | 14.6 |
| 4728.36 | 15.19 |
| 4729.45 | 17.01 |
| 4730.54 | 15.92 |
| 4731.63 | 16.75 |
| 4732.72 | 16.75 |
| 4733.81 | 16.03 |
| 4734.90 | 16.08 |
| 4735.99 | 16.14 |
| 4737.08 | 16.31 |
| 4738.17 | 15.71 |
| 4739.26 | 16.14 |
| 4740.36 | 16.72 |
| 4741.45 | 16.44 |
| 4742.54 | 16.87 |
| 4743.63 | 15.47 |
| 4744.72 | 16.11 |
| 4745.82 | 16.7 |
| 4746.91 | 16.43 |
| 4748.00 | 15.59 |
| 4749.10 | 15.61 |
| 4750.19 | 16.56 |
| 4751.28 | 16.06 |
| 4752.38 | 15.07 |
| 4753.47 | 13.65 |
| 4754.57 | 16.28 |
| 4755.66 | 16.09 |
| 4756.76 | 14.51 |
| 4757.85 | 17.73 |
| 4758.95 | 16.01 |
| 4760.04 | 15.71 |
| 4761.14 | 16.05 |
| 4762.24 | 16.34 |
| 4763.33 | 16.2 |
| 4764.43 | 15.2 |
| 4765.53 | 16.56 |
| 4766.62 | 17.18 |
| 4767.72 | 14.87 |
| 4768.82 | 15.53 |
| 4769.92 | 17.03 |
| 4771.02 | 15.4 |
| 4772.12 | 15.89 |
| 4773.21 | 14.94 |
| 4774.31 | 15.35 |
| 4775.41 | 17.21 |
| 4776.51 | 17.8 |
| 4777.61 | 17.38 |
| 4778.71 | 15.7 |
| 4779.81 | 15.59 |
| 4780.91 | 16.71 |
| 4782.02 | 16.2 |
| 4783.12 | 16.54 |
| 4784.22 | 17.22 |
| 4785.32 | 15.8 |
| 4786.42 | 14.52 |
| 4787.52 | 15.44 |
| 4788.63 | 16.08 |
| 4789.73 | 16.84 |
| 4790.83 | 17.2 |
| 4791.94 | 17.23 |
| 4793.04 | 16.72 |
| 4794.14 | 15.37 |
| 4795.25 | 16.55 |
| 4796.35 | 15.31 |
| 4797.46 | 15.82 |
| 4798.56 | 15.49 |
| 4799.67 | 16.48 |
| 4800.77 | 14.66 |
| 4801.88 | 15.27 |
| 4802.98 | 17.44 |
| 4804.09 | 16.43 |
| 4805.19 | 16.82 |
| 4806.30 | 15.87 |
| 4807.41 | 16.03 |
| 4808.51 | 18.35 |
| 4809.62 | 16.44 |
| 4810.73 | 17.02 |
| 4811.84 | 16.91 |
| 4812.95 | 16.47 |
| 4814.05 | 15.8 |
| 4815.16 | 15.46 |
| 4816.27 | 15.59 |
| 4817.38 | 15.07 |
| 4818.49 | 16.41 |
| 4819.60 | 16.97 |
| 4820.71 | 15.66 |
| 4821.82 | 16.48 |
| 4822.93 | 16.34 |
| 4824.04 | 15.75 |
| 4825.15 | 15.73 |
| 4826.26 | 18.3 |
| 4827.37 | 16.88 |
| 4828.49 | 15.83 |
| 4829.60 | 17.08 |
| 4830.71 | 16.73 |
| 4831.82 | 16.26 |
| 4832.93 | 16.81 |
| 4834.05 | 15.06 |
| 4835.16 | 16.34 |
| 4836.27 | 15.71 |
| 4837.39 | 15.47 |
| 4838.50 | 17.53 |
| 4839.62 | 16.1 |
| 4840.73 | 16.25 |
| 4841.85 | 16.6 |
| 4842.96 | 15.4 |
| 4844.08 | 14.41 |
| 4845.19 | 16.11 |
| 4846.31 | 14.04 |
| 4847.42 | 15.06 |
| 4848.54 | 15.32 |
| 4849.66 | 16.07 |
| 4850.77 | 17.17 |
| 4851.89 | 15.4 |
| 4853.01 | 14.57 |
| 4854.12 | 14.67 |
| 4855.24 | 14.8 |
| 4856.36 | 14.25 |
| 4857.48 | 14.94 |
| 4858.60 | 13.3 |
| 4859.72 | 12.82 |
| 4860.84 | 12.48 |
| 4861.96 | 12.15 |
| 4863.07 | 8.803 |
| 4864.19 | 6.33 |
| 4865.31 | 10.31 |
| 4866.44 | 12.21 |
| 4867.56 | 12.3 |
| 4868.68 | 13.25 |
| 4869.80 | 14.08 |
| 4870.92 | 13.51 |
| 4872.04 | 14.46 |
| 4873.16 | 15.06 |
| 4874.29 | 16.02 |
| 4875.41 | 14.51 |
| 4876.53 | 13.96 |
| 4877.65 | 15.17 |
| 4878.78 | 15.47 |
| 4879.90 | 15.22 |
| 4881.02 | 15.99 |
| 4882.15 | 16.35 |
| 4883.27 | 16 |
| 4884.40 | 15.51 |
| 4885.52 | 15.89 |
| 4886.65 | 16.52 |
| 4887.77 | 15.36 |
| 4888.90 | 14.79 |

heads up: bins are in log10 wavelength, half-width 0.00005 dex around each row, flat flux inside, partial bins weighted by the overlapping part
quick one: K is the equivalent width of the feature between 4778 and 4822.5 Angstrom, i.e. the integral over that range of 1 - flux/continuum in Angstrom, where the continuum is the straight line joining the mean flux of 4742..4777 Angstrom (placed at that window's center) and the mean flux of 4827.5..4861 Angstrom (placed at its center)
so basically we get -1.3 Angstrom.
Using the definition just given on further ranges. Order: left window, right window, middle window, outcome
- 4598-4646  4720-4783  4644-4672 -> 0.4 Angstrom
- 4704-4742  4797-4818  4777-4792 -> -0.2 Angstrom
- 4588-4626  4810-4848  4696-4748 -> 1.9 Angstrom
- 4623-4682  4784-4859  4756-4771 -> 0.1 Angstrom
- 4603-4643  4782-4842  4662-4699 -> 1.3 Angstrom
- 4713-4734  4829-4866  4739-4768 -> -0.9 Angstrom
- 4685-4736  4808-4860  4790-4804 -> -0.2 Angstrom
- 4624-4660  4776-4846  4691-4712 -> 0.5 Angstrom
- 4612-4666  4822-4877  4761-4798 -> -1.9 Angstrom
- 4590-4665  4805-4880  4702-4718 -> 0.3 Angstrom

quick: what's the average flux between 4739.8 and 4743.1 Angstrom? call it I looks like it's 16.7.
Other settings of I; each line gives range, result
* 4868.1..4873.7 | 14.1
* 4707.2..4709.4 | 15.6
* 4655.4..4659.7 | 16.9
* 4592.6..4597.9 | 16.9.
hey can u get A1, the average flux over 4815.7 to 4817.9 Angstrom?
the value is 15.3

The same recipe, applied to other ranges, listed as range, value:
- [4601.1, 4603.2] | 17.7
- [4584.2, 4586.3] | 17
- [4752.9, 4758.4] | 15.7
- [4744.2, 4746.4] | 16.4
